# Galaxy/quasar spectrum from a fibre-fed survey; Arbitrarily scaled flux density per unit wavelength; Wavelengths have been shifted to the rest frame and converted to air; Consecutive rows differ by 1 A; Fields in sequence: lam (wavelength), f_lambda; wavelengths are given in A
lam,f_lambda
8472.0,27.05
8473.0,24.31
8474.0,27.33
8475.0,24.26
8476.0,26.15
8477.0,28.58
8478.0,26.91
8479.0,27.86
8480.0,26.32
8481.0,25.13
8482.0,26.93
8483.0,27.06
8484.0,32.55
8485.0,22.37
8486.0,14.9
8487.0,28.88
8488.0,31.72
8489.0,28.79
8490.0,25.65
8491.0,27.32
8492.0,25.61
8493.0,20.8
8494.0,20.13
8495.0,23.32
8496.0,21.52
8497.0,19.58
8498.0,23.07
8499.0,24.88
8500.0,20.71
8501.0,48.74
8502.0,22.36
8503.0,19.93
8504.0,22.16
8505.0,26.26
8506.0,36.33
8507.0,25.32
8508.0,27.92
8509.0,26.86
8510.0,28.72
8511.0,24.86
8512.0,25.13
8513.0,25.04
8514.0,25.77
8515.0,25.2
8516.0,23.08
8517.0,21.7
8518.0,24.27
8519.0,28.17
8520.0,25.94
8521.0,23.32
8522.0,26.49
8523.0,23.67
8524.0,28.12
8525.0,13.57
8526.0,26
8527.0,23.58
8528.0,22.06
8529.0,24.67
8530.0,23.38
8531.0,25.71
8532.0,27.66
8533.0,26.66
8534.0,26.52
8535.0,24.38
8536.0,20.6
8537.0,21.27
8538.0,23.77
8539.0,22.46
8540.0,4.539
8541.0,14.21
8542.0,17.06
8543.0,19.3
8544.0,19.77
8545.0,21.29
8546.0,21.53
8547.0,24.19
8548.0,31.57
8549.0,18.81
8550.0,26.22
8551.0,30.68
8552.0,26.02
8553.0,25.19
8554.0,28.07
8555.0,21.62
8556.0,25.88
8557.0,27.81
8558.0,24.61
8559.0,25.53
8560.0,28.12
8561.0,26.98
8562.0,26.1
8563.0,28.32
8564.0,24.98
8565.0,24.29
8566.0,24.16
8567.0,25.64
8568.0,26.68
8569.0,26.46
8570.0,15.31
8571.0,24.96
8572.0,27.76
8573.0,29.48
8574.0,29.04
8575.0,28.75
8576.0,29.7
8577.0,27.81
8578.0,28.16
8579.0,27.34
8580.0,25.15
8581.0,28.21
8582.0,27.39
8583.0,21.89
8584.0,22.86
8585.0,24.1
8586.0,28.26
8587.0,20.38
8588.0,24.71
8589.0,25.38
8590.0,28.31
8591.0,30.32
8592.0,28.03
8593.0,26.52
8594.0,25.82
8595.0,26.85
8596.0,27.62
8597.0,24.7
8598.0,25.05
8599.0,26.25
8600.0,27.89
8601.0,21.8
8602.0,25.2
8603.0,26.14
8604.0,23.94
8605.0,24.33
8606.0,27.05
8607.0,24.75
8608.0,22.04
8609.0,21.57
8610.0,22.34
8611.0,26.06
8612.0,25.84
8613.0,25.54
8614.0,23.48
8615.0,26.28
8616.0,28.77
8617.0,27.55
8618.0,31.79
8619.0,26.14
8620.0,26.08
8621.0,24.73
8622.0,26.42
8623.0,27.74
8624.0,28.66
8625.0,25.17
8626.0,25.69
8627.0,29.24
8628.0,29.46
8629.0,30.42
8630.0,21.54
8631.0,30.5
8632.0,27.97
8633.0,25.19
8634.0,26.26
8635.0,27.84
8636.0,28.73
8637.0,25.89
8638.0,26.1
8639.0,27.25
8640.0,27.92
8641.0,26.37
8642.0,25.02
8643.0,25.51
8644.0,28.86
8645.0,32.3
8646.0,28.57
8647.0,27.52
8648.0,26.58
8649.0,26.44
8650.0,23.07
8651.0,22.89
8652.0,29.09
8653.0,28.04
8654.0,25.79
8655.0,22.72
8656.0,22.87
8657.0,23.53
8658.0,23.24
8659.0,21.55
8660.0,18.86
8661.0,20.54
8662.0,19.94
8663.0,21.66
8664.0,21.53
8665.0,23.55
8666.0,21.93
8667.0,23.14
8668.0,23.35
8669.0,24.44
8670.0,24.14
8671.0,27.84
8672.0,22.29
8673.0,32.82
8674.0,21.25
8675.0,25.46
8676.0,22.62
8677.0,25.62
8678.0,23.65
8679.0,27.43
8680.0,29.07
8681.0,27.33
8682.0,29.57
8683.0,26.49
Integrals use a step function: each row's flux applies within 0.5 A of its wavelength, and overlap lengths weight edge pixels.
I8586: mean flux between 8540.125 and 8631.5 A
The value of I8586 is 25.5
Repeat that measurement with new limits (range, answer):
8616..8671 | 25.7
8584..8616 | 25.4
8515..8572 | 23.8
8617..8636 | 27.3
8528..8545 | 21.4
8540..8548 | 19.4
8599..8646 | 26.4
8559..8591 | 26.1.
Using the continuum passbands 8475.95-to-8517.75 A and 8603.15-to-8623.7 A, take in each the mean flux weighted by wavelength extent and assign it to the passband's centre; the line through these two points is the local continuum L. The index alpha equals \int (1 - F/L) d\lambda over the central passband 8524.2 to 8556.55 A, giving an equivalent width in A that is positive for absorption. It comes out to 3.7 A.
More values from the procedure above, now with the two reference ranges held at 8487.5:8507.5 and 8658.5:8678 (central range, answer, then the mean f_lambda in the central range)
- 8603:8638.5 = -3.48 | 26.3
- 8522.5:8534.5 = 0.46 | 24.3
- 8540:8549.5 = 1.91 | 20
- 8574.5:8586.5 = -1.02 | 26.6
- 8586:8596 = -0.84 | 26.4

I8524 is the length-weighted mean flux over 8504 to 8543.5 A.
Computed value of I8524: 23.8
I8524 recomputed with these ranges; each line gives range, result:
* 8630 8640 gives 27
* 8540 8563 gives 23.8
